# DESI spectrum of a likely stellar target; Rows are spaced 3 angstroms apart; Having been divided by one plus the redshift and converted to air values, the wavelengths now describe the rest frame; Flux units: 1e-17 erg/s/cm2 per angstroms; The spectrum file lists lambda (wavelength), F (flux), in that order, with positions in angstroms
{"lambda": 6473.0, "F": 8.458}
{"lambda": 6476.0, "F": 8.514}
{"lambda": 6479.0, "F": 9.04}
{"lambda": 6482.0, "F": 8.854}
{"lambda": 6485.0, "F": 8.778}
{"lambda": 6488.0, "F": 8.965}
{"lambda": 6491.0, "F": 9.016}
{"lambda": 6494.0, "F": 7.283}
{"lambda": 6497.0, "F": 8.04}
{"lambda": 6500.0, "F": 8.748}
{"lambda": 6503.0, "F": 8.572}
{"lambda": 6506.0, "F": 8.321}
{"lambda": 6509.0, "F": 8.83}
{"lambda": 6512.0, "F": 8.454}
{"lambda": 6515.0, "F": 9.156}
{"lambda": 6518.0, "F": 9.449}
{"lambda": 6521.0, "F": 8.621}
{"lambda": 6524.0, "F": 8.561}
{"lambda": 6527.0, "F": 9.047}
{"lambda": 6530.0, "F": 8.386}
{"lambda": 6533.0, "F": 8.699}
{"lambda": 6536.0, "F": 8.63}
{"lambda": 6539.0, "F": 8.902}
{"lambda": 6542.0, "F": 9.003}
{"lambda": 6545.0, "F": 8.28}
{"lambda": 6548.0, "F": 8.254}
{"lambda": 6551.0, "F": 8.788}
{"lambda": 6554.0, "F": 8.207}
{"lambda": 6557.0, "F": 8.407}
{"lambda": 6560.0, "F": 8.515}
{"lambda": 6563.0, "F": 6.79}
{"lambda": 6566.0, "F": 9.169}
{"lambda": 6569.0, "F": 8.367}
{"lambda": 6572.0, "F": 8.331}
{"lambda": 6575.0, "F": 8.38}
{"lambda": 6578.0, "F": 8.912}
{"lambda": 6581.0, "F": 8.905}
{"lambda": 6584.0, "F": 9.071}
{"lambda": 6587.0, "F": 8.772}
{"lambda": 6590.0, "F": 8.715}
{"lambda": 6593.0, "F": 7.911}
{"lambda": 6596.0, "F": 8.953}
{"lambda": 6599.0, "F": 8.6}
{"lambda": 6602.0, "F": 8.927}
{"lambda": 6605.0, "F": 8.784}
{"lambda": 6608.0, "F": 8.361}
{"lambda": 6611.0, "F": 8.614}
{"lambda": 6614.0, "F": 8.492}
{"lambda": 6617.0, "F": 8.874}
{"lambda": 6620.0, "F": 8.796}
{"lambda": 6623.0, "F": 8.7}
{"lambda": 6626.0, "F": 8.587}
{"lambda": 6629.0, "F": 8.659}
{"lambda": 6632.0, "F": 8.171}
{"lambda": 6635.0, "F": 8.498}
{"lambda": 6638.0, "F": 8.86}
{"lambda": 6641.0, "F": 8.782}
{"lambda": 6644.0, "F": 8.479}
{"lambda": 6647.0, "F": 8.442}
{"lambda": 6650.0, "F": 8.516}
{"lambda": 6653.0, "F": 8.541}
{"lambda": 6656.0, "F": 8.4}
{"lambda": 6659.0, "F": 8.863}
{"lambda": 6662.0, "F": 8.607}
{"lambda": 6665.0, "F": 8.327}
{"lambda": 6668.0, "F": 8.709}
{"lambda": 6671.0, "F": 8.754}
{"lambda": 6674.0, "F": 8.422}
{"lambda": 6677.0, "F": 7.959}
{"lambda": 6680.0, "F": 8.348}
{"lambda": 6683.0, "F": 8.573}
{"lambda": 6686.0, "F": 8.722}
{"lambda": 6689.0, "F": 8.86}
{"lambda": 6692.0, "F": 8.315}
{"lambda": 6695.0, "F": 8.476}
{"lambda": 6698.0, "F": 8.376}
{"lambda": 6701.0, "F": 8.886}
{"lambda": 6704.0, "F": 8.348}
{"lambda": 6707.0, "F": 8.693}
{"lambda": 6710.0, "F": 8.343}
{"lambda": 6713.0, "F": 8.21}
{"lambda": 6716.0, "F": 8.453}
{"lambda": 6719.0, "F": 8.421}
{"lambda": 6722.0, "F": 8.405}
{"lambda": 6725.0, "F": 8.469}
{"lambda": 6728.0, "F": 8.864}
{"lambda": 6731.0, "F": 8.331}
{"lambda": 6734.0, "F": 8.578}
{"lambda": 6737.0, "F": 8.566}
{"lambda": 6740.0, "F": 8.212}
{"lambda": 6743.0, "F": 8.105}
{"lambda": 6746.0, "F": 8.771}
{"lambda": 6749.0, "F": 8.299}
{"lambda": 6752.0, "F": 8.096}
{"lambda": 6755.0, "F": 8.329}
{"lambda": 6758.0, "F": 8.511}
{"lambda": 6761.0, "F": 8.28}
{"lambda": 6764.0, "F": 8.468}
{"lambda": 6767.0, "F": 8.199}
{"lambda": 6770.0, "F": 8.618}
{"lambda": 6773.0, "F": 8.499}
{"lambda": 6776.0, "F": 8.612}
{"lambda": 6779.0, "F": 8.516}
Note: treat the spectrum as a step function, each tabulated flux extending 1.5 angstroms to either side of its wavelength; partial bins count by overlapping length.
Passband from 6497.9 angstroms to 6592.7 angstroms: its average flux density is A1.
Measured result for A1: 8.61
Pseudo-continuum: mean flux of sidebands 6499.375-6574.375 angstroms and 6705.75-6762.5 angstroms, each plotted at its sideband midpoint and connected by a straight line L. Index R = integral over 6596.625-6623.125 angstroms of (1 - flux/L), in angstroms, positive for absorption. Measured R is -0.5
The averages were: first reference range 8.58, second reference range 8.42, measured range 8.69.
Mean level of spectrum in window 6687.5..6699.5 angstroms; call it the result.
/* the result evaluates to 8.51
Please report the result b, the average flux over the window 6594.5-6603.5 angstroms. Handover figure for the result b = 8.83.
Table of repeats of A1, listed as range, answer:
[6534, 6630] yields 8.58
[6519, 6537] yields 8.68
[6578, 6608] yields 8.73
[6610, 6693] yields 8.57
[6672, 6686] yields 8.38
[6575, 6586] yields 8.87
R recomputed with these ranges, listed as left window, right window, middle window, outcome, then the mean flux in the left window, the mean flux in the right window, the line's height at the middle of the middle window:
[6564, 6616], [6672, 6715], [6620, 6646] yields -0.1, 8.65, 8.47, 8.57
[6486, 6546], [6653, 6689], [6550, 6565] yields 0.8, 8.65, 8.53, 8.62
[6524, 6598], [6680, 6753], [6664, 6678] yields 0.1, 8.56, 8.47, 8.5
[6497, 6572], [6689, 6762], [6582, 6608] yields -0.5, 8.57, 8.44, 8.53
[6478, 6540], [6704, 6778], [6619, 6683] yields -0.1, 8.68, 8.43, 8.53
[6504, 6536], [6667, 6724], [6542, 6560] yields 0.5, 8.74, 8.49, 8.7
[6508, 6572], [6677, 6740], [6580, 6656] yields -0.8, 8.59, 8.49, 8.54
